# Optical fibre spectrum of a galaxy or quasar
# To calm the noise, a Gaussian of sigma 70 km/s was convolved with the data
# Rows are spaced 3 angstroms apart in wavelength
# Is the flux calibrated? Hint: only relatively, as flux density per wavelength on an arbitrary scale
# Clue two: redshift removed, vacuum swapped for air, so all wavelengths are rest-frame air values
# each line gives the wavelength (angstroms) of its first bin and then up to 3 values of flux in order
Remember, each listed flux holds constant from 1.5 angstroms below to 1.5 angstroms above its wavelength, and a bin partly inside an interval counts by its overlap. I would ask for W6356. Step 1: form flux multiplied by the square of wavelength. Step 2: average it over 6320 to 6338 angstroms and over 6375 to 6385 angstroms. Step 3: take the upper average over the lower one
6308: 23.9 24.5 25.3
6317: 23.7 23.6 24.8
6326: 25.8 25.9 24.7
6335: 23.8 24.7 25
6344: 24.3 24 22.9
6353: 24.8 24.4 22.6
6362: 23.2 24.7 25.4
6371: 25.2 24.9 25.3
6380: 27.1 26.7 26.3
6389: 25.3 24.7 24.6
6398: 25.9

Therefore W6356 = 1.1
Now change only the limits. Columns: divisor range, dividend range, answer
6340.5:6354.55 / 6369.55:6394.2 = 1.07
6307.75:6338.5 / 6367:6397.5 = 1.06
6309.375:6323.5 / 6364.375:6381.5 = 1.07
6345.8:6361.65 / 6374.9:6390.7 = 1.11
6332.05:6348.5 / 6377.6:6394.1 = 1.08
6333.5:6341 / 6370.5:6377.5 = 1.04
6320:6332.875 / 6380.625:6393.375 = 1.05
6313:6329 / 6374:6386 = 1.08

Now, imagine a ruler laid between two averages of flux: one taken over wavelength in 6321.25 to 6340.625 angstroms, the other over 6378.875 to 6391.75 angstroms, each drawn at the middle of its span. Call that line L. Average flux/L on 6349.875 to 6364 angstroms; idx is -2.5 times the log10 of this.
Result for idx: 0.08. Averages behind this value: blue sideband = 24.9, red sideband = 26.2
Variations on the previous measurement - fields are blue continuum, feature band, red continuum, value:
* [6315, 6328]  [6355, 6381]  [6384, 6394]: 0.02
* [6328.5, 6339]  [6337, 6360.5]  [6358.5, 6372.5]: 0.02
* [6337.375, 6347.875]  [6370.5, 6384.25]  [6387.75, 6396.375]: -0.05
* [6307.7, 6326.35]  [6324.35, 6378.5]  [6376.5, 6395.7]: 0.03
